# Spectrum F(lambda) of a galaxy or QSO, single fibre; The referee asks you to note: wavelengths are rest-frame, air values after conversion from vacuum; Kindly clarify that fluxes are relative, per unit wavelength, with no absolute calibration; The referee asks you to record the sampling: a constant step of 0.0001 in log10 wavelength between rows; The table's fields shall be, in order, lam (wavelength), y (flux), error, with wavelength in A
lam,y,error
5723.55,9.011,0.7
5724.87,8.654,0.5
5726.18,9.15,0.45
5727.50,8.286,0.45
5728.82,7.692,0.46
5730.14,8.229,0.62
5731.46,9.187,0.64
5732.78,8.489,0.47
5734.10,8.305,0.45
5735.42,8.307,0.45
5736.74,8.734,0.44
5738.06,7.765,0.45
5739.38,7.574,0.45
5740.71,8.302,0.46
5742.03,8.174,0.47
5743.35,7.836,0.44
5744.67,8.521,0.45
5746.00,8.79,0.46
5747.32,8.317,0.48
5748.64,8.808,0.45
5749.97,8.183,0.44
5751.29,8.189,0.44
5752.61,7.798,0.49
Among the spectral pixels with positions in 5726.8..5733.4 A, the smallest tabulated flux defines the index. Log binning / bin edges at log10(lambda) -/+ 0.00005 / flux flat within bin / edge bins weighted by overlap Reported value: 7.692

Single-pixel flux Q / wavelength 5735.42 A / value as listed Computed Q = 8.307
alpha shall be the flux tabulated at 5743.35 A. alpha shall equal 7.836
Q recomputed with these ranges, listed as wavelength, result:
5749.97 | 8.183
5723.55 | 9.011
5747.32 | 8.317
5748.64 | 8.808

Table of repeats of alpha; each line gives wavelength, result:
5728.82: 7.692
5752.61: 7.798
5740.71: 8.302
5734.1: 8.305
